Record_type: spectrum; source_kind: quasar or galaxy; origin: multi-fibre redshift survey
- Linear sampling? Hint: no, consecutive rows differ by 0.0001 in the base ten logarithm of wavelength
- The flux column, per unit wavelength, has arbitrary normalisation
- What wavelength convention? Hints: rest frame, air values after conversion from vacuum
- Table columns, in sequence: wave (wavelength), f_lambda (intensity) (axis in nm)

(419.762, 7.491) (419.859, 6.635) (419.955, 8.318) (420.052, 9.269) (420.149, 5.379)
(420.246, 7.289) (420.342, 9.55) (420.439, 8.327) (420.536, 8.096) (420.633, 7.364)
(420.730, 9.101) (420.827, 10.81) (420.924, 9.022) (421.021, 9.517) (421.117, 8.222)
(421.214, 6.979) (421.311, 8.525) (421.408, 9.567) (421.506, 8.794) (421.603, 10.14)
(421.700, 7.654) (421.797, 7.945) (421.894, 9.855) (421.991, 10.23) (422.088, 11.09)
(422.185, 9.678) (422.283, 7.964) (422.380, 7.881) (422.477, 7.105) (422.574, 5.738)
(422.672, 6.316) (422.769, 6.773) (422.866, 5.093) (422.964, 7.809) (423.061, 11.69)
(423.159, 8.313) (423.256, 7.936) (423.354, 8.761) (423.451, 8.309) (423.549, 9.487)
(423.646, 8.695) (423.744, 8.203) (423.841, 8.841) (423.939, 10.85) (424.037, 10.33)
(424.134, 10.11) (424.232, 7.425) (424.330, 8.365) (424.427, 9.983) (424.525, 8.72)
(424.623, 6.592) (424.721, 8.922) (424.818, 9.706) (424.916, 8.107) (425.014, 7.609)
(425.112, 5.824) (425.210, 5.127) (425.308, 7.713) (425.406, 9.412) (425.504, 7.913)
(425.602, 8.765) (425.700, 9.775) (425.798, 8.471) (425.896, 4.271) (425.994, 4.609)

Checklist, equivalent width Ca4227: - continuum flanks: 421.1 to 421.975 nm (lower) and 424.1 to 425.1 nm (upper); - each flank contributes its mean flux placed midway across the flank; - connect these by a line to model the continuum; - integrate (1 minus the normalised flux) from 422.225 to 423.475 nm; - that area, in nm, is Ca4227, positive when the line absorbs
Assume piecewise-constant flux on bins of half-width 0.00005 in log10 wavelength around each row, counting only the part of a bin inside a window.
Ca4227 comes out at 0.13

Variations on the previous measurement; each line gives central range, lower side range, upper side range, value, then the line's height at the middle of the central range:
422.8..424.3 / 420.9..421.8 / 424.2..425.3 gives -0.116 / 8.14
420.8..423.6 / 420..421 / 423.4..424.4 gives 0.080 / 8.76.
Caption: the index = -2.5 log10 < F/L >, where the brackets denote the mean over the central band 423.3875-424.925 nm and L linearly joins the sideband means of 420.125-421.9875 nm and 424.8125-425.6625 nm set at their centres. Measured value -0.127 mag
